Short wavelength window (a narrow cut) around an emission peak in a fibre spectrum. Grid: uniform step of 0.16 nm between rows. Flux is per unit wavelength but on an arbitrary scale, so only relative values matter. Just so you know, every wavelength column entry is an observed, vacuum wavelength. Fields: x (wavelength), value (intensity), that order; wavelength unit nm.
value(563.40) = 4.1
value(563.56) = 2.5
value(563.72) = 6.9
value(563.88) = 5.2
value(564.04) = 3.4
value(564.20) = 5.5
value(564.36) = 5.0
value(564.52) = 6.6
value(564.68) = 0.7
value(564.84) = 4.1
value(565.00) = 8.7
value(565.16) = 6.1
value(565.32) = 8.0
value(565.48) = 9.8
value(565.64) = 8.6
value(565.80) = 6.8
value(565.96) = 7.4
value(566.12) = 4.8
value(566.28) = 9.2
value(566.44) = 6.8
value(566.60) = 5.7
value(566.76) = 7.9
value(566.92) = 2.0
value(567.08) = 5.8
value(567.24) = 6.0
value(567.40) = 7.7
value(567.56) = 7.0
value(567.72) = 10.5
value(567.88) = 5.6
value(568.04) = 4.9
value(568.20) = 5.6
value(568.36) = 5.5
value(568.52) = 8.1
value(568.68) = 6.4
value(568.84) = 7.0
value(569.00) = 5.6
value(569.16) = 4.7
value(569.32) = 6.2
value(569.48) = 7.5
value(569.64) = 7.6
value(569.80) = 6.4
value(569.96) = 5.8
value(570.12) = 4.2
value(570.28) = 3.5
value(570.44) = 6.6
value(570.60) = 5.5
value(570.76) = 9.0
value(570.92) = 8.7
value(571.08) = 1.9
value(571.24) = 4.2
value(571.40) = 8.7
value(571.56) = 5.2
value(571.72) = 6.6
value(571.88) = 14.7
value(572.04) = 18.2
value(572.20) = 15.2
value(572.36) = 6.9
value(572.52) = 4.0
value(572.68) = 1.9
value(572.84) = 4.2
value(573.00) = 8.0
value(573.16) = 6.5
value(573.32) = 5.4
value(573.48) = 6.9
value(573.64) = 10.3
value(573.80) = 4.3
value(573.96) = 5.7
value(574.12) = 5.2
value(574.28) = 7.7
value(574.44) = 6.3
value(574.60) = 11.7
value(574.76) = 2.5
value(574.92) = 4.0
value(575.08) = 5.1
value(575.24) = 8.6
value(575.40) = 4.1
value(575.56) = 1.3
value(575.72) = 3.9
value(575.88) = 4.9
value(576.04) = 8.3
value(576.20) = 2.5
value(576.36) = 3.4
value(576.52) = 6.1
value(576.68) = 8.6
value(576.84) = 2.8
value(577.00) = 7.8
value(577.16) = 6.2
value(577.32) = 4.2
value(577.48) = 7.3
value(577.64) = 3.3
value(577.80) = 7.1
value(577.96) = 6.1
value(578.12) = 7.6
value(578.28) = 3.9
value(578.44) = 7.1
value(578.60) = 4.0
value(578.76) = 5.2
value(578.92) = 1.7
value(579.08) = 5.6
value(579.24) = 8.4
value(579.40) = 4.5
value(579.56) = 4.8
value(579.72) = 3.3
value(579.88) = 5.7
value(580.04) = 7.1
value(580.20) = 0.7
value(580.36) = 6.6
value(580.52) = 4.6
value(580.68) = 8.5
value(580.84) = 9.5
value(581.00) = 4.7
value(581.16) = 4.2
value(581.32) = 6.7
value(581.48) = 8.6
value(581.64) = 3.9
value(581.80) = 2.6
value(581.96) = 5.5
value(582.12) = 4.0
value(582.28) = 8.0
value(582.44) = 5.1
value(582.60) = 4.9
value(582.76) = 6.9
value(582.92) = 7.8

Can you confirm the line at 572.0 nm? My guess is H-beta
